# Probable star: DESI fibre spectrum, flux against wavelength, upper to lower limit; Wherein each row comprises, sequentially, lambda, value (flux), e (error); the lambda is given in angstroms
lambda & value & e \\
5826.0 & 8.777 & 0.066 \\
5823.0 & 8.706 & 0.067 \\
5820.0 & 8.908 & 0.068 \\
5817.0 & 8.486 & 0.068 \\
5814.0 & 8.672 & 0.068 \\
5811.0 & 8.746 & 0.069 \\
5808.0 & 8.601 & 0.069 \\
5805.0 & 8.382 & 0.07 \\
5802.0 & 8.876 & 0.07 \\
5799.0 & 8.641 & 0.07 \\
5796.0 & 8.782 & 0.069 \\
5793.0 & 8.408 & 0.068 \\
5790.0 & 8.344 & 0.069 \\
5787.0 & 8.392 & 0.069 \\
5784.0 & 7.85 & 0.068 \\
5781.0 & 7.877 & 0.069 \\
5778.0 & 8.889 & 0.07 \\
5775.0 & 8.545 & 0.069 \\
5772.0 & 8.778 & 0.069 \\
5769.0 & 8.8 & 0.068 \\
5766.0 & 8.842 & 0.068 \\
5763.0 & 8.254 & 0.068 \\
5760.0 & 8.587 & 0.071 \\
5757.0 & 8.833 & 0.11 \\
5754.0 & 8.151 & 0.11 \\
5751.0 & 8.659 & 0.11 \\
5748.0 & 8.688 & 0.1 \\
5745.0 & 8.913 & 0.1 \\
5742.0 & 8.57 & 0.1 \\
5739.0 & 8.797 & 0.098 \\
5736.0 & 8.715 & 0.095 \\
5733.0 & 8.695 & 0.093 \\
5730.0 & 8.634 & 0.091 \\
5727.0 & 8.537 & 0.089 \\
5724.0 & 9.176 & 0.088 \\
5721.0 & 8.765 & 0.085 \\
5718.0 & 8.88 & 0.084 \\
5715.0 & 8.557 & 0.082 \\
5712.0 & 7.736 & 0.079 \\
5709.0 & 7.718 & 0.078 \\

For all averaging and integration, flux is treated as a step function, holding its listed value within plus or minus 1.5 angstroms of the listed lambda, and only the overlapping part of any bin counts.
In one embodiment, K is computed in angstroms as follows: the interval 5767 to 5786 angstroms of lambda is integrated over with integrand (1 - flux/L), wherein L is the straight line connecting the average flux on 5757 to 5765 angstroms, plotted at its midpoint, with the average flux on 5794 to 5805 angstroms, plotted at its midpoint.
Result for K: 0.3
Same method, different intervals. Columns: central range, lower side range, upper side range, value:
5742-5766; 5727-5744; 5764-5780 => 0.3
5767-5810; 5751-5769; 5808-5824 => 0.6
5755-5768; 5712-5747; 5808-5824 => 0.1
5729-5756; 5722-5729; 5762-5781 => 0.3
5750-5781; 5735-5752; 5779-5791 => -0.7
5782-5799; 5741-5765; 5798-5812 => 0.5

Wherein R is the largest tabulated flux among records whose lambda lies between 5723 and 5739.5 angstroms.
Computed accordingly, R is 9.176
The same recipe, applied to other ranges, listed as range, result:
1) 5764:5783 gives 8.889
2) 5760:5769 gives 8.842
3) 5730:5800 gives 8.913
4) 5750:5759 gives 8.833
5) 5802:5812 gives 8.876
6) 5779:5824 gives 8.908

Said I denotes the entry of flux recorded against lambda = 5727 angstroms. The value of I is 8.537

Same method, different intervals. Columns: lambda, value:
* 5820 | 8.908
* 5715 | 8.557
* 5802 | 8.876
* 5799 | 8.641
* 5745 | 8.913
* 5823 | 8.706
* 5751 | 8.659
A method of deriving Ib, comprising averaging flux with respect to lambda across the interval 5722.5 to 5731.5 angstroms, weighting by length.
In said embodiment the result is 8.78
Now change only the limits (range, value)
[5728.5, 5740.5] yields 8.71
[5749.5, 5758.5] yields 8.55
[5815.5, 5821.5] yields 8.7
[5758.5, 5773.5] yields 8.65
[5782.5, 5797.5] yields 8.36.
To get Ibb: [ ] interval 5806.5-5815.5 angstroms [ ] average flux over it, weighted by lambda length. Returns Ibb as 8.67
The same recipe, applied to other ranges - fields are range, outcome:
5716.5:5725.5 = 8.94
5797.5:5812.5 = 8.65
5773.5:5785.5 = 8.29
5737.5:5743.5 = 8.68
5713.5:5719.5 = 8.72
